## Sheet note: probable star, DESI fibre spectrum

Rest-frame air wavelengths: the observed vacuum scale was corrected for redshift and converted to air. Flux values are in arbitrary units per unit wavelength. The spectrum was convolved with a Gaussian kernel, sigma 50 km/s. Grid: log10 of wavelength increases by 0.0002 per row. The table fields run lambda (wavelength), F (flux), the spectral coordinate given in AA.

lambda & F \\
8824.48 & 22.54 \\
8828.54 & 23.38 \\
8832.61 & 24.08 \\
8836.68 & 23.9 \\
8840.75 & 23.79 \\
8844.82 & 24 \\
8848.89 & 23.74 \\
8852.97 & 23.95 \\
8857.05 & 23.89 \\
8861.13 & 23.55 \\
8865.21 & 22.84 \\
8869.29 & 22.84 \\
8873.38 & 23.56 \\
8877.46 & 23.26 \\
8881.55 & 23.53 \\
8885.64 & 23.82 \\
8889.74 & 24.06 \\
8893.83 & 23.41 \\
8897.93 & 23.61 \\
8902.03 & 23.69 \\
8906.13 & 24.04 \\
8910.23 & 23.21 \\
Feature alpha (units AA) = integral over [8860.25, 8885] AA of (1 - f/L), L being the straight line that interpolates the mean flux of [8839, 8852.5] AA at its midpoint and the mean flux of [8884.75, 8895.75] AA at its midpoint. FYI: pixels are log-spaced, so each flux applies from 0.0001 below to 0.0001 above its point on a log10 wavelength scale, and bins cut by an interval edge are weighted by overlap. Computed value 0.5 AA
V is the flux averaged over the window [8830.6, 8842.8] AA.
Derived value 23.9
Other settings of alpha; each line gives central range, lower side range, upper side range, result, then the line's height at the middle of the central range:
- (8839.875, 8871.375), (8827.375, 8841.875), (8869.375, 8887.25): 0.1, 23.6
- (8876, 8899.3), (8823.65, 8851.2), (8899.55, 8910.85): 0.1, 23.7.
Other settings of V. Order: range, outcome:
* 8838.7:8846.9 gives 23.9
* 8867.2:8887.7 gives 23.4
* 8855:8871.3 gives 23.3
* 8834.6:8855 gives 23.9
